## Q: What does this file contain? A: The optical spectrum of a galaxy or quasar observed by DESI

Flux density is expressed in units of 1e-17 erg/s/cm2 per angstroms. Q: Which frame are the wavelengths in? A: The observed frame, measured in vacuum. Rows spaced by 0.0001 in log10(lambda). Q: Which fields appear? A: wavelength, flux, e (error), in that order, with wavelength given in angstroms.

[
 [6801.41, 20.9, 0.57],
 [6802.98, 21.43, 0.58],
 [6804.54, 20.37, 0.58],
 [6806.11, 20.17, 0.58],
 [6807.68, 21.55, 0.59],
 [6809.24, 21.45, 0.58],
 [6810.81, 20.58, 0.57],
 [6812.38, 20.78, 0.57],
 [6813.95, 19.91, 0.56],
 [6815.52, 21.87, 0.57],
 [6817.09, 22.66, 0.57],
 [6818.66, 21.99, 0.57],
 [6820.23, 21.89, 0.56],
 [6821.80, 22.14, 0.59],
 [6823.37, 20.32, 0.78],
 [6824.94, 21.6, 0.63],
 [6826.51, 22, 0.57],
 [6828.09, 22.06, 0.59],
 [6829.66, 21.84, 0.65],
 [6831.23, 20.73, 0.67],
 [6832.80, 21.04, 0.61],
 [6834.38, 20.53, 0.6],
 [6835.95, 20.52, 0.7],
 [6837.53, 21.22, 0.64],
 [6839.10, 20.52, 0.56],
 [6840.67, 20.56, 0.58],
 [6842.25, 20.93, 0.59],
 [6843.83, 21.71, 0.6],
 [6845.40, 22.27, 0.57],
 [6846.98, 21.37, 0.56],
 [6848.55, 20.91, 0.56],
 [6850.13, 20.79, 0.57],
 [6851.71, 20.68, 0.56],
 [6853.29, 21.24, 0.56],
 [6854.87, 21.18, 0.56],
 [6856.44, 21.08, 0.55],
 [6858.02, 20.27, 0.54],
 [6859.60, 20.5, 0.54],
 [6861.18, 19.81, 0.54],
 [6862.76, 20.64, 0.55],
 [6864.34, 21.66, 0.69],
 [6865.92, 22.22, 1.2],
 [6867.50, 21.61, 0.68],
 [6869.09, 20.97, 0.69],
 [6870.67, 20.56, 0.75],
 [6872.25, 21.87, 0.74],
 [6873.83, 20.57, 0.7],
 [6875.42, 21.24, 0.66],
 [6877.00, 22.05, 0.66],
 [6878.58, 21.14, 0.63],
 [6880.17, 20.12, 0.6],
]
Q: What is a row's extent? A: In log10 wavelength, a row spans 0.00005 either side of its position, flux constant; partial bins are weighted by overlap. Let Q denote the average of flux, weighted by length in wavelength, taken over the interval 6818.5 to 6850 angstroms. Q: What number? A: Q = 21.3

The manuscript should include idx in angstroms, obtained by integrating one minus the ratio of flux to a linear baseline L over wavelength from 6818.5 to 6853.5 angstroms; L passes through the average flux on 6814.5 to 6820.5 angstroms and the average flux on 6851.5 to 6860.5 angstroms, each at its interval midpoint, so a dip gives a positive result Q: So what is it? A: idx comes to 0.34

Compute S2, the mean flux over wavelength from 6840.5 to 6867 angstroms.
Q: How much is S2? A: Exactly 21.1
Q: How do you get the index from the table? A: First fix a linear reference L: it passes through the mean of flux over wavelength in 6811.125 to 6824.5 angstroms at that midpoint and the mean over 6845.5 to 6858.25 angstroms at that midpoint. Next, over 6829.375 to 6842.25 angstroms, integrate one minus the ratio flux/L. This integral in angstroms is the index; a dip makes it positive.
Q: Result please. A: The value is 0.2 angstroms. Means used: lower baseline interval 21.4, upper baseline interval 21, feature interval 20.8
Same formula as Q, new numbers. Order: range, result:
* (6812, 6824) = 21.5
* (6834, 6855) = 21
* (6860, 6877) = 21.1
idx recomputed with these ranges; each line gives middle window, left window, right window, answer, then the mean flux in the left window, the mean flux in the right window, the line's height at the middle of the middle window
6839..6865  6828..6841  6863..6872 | 0.29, 21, 21.4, 21.2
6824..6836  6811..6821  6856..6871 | -0.01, 21.5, 20.9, 21.3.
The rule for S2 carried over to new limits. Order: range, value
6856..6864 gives 20.5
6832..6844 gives 20.8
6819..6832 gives 21.6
